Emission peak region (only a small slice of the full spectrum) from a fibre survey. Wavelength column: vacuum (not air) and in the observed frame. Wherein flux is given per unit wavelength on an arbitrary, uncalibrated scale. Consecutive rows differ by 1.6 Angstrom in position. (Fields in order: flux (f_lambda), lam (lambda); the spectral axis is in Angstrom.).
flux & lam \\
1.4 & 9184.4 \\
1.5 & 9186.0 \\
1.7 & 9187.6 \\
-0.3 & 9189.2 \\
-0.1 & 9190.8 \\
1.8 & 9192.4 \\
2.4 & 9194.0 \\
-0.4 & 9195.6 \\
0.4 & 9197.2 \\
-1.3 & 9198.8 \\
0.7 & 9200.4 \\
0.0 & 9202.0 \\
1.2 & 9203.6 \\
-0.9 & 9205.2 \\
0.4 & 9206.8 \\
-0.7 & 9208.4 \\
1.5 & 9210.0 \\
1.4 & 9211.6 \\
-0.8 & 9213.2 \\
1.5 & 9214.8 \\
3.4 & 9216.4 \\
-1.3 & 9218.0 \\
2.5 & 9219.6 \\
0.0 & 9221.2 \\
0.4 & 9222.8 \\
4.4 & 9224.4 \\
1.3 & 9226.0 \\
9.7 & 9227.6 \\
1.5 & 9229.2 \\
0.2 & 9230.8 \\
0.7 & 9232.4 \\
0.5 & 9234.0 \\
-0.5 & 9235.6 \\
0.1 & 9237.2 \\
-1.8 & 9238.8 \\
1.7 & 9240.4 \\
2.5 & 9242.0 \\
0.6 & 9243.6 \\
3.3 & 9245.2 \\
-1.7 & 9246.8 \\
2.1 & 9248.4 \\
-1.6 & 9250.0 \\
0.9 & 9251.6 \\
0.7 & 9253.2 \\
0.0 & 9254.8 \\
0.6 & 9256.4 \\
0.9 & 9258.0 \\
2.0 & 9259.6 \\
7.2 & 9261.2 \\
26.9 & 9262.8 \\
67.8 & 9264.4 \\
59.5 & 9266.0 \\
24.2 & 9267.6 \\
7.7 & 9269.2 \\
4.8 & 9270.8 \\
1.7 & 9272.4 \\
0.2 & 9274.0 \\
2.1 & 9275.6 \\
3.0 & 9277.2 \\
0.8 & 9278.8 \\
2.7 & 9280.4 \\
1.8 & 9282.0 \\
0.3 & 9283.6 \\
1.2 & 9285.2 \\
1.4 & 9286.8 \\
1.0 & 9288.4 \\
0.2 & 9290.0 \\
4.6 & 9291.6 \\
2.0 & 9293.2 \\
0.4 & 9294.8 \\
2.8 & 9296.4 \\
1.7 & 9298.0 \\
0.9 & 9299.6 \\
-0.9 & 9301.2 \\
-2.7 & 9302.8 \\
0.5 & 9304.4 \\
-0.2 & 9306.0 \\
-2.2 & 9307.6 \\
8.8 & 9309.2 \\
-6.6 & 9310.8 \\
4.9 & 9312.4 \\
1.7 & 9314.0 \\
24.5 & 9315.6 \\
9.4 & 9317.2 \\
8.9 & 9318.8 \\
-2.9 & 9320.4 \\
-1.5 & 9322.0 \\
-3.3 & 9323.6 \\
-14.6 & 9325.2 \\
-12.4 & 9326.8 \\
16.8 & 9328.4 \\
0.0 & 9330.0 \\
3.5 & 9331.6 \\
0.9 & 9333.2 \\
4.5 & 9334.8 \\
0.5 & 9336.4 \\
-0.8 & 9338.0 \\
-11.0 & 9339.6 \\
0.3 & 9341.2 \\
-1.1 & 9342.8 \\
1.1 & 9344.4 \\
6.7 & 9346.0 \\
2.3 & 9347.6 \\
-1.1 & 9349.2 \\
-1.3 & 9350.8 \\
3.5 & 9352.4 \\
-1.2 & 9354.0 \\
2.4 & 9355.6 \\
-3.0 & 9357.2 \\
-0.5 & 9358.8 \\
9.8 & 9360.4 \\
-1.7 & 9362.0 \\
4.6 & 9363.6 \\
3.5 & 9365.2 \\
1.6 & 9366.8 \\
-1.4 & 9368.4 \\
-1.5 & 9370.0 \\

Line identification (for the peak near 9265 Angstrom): [O III] 5007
